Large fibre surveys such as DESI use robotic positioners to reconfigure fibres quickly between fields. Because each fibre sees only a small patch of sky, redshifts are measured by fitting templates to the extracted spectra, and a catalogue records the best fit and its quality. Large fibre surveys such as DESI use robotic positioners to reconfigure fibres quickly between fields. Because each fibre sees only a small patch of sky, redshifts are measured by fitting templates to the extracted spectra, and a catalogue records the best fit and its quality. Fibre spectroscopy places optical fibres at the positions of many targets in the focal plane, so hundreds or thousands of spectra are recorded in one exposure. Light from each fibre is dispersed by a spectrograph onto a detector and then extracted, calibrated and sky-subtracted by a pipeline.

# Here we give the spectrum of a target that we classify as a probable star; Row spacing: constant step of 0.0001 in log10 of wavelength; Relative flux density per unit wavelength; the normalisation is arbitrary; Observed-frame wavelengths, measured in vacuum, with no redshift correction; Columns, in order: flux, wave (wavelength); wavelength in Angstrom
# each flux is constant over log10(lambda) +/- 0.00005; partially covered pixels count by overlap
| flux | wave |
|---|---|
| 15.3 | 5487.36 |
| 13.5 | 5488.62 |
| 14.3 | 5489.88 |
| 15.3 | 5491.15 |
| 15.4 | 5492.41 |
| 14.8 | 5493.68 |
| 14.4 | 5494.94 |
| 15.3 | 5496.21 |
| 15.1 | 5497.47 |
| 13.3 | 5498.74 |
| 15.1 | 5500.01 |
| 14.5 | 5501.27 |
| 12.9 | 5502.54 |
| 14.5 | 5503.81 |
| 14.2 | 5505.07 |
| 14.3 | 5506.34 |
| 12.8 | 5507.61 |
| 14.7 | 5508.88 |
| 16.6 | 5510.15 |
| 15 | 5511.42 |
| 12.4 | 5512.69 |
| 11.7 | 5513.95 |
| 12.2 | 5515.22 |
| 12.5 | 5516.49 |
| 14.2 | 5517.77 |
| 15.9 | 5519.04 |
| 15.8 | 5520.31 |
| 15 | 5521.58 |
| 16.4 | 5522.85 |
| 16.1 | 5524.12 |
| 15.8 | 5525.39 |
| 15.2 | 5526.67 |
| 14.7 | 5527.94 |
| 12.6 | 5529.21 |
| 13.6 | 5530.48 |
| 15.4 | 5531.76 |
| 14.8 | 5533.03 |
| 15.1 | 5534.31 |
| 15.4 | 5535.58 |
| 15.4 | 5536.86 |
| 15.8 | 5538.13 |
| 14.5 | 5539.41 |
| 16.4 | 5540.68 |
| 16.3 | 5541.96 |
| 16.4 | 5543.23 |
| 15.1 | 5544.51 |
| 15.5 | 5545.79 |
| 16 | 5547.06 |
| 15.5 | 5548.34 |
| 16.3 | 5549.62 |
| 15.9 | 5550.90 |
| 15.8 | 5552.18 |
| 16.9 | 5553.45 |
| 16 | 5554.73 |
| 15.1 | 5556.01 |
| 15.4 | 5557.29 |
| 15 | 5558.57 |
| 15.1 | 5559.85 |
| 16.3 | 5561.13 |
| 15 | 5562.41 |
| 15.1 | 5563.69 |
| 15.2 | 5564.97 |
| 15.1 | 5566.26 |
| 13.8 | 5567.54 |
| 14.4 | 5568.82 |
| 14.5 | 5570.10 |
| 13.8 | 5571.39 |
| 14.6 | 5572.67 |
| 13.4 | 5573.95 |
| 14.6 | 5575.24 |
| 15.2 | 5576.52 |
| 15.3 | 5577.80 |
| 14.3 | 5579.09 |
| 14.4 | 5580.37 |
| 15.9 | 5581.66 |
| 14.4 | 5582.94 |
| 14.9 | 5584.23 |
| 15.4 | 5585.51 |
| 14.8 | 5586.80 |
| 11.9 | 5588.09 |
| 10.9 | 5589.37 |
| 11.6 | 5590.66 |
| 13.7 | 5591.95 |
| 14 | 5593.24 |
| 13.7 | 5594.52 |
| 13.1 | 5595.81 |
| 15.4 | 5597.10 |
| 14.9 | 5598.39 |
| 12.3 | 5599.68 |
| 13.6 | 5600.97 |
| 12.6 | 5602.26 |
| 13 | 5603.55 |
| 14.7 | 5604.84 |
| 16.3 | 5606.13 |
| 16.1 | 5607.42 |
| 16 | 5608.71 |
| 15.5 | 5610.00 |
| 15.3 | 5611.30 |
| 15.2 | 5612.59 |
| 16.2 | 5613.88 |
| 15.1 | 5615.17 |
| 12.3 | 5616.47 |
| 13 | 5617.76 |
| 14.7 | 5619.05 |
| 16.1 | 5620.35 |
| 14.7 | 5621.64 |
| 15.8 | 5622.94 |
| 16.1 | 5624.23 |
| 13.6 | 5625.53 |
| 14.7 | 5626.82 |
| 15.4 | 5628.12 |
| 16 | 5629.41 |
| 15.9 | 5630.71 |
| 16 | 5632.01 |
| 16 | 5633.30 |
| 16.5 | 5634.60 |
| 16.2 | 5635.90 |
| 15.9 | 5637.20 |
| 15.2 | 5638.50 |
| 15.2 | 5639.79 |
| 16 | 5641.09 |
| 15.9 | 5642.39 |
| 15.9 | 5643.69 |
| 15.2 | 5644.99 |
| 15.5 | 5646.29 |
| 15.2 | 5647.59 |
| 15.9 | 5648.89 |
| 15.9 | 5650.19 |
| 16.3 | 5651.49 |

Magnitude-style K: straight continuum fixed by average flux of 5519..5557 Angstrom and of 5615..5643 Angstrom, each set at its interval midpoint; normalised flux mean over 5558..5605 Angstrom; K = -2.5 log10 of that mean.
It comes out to 0.09 mag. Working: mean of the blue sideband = 15.5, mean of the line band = 14.2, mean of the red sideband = 15.3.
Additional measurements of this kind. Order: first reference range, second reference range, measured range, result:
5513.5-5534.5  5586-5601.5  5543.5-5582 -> -0.096 mag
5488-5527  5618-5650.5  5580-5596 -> 0.105 mag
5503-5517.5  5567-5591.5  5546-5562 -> -0.131 mag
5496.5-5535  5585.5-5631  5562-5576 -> -0.006 mag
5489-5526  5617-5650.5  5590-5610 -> 0.081 mag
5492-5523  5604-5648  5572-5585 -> 0.018 mag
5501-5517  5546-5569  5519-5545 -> -0.056 mag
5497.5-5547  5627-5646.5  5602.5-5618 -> 0.046 mag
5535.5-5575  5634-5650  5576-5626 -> 0.081 mag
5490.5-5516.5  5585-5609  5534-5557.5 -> -0.125 mag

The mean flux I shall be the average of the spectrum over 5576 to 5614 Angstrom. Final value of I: 14.3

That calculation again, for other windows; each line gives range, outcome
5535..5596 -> 14.9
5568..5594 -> 14.1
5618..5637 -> 15.5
